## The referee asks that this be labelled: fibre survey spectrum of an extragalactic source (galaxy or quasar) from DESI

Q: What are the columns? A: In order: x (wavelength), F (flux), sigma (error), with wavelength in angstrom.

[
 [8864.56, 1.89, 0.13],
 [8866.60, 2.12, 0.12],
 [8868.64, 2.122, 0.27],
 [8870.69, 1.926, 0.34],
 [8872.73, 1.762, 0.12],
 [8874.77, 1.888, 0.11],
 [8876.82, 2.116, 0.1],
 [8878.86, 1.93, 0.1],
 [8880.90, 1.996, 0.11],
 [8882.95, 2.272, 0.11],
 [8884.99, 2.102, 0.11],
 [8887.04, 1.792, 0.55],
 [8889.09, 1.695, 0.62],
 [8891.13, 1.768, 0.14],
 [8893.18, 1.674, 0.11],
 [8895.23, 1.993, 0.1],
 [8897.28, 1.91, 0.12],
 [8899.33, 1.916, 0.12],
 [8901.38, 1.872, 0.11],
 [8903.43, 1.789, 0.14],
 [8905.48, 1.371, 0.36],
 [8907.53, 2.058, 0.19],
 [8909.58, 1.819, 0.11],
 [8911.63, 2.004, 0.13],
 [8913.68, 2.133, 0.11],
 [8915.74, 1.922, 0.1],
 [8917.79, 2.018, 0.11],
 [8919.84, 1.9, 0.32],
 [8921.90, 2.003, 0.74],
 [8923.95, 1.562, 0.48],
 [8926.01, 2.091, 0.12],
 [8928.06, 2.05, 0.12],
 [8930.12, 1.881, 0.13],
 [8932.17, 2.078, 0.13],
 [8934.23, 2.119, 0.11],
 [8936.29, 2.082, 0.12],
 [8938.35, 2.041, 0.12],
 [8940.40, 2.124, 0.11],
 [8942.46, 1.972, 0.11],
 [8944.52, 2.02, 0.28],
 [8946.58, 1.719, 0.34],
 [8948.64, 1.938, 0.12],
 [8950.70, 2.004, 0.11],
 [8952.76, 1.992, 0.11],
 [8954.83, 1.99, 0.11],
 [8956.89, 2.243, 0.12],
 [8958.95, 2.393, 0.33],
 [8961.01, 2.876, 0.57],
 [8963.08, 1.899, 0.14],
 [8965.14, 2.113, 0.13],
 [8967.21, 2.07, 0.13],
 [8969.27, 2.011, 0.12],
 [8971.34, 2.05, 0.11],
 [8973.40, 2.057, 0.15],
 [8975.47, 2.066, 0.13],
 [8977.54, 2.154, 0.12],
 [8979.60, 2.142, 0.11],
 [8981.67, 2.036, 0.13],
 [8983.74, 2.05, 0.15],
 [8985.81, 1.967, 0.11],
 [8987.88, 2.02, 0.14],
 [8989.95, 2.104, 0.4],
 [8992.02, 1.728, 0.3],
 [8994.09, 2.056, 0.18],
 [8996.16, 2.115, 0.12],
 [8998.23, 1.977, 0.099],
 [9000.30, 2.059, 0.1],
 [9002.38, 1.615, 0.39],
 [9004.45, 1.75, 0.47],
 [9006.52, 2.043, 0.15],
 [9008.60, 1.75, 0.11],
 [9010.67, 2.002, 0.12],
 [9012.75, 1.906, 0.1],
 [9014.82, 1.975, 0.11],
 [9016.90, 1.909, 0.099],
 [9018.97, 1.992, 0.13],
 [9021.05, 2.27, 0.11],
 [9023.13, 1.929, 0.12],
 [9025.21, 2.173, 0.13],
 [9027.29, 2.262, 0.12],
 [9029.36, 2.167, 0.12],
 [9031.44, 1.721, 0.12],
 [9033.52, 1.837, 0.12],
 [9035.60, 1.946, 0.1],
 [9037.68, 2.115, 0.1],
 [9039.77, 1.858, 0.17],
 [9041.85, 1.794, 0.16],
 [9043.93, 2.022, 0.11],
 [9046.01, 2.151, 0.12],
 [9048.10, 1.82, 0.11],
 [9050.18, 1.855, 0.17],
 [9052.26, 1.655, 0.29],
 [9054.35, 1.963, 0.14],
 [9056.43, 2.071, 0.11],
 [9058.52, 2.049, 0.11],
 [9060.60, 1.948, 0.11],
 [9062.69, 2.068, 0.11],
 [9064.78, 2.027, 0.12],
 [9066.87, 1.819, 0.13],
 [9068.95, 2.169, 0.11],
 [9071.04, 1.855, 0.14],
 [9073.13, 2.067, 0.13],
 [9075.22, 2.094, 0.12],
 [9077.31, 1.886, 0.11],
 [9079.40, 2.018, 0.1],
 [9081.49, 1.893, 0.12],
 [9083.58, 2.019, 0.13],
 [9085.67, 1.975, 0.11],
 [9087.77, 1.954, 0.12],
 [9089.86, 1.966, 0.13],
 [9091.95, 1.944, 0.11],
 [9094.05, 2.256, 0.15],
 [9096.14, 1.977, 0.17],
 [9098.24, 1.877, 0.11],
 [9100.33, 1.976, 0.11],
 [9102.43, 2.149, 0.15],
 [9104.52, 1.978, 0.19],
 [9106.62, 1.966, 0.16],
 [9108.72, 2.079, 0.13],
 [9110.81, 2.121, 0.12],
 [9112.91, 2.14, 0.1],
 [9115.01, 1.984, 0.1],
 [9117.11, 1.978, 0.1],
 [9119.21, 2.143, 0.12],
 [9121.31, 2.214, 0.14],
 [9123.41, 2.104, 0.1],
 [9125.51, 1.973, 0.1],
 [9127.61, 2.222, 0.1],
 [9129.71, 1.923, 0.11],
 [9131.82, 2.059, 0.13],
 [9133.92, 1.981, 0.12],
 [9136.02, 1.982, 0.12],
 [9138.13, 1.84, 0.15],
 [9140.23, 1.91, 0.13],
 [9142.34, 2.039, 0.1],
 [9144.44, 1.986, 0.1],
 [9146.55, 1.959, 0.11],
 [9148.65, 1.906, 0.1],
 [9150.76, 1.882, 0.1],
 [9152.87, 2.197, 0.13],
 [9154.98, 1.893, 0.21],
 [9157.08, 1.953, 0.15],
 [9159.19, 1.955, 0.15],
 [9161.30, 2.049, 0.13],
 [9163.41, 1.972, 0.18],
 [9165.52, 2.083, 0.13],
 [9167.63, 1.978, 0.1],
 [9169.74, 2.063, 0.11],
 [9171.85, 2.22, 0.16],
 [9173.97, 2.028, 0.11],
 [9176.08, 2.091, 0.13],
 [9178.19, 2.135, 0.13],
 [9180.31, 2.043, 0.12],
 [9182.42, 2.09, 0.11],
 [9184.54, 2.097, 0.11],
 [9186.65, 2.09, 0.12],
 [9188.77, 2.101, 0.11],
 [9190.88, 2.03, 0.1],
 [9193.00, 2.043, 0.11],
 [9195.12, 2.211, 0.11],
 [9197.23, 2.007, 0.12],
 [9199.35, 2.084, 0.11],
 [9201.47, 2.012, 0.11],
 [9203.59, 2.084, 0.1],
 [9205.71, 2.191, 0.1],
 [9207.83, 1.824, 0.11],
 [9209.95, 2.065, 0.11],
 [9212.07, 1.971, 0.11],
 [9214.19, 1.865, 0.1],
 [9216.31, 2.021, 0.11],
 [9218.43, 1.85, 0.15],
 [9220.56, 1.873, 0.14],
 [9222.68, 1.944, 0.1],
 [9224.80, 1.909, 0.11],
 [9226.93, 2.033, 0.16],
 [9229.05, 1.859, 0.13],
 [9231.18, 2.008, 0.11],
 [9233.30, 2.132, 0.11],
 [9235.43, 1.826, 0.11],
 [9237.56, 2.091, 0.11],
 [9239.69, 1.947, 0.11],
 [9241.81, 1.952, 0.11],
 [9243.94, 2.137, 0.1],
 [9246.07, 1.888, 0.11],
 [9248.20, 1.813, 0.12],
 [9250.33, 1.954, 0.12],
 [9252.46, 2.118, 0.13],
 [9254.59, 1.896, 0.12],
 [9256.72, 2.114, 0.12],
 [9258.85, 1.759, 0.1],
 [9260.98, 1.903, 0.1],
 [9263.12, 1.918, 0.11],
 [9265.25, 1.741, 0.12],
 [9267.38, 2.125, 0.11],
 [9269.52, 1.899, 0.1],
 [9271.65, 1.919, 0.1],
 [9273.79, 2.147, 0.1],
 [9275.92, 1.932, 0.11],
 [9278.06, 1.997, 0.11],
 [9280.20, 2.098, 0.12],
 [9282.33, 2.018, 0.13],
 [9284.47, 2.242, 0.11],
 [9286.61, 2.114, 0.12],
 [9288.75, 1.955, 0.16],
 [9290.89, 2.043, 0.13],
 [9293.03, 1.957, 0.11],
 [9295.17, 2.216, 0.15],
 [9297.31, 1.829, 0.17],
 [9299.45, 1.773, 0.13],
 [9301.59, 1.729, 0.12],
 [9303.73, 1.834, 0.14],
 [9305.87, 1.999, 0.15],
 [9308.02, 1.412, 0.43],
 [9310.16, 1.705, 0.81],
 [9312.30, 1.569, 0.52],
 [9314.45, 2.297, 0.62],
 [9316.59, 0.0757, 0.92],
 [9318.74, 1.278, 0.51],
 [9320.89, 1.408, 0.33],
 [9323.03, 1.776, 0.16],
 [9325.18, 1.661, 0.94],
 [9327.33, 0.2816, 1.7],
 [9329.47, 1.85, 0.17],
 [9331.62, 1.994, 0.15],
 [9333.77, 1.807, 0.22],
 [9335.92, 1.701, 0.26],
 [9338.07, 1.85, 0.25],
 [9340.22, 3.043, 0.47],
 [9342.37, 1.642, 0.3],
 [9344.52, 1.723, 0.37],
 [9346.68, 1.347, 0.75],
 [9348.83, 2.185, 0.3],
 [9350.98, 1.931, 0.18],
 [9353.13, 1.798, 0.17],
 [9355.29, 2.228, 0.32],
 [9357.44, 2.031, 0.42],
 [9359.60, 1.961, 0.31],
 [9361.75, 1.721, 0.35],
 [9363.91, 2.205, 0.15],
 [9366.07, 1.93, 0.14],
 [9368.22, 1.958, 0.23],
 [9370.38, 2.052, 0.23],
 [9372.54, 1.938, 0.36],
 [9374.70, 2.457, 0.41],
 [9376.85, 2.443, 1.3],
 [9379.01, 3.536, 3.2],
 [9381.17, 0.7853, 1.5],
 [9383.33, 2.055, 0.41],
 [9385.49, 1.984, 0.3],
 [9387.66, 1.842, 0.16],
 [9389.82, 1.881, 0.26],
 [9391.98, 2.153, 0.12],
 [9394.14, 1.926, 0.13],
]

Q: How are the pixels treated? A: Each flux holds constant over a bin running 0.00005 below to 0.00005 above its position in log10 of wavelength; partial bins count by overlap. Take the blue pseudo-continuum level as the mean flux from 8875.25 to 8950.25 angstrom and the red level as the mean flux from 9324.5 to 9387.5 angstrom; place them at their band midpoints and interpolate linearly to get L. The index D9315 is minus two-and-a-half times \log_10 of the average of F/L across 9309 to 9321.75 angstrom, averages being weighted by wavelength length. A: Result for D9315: 0.36 mag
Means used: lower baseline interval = 1.94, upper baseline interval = 1.94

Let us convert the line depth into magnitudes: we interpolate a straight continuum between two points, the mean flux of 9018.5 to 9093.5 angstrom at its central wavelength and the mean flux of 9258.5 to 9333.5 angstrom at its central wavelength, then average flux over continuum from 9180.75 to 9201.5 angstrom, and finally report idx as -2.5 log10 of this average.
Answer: -0.114 mag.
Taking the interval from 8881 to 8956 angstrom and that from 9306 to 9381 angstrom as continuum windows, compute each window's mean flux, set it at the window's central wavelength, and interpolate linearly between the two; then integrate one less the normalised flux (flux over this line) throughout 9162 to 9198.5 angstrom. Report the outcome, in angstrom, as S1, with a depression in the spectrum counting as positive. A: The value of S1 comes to -3.9 angstrom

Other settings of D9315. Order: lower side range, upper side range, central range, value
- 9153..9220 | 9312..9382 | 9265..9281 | -0.03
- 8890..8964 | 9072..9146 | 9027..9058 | 0.03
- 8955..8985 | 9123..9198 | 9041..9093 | 0.07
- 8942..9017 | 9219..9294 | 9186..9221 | -0.02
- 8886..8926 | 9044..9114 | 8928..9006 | -0.07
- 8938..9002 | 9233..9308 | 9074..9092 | 0.03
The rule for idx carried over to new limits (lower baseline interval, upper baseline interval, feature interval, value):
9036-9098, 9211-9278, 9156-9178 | -0.04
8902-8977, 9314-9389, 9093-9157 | -0.05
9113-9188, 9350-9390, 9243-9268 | 0.05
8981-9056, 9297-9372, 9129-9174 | -0.07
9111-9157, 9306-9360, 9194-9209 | -0.08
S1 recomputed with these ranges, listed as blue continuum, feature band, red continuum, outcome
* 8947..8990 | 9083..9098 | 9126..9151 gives 0.04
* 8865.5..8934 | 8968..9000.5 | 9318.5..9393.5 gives -1.91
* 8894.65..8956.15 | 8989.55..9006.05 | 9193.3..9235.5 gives 0.30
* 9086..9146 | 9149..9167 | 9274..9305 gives 0.19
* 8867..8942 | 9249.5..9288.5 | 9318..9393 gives -1.74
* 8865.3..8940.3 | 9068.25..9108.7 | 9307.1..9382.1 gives -2.39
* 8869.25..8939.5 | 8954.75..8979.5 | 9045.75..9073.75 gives -2.87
